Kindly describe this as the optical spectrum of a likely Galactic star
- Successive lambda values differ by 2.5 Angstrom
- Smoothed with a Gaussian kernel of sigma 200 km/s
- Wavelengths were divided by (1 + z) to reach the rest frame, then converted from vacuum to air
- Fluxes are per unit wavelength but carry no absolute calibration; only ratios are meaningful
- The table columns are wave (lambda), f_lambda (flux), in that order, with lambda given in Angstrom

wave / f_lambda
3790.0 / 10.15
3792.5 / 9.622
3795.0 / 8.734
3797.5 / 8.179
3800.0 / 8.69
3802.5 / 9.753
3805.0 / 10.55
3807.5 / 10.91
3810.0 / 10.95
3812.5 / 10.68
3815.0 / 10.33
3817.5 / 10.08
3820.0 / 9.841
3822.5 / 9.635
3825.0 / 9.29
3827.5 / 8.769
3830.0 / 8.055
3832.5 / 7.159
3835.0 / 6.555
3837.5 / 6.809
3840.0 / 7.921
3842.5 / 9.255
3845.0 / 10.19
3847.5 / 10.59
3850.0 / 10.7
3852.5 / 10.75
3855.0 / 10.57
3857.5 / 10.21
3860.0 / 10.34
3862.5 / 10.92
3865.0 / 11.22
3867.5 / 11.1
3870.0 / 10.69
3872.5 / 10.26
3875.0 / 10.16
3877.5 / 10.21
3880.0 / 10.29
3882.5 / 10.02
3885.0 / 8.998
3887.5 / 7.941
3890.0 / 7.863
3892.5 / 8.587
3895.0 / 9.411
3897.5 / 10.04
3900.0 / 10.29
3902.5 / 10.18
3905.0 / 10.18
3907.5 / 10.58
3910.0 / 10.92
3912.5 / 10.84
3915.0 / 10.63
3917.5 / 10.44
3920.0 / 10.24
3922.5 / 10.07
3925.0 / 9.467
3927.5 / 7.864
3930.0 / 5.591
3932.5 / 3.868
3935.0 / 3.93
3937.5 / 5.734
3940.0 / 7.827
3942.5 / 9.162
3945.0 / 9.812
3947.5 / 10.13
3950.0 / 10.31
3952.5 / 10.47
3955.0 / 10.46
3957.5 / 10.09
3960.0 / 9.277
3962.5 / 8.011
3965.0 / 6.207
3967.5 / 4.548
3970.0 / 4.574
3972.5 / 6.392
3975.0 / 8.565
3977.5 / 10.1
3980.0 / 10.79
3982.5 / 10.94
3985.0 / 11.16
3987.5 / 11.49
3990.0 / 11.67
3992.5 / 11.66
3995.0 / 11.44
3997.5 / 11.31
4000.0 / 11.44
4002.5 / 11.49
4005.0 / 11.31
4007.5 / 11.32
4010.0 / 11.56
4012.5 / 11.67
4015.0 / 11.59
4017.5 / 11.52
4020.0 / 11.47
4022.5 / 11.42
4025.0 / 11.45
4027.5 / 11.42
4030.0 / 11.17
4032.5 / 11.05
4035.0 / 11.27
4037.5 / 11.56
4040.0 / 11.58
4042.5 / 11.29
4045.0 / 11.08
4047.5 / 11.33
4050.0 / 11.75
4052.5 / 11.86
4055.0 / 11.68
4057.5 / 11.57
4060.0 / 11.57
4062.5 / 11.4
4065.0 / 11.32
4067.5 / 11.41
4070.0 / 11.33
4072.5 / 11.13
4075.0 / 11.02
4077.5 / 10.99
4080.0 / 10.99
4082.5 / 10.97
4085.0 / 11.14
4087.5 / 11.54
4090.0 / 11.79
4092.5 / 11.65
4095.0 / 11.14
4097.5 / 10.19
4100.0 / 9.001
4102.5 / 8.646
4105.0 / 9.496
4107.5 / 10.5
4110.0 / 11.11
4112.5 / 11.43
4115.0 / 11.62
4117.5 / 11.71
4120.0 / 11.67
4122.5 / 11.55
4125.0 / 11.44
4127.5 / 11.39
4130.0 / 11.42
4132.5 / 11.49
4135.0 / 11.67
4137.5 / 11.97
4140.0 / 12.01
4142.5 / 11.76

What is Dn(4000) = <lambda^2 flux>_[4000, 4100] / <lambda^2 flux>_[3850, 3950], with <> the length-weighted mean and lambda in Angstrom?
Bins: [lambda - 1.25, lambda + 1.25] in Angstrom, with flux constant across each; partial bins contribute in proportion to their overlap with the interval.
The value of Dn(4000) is 1.30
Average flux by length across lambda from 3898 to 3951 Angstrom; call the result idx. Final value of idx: 8.96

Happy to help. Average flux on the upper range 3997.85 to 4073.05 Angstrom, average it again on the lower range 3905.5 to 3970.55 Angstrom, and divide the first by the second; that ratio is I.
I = 1.3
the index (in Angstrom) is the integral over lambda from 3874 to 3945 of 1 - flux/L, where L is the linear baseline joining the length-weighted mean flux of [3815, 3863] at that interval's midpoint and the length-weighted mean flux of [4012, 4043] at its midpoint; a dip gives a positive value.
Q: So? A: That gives 7.8 Angstrom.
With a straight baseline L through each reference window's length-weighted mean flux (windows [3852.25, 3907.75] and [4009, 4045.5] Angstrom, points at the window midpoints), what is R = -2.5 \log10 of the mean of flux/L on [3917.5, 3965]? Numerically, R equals 0.245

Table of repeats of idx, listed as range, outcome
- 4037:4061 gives 11.5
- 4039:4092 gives 11.4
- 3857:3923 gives 10.1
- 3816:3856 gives 9.13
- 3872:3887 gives 9.87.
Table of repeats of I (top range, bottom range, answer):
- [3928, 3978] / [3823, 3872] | 0.81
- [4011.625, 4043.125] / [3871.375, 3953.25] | 1.25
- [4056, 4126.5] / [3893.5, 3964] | 1.21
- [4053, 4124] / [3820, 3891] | 1.16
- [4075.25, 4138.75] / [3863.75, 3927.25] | 1.11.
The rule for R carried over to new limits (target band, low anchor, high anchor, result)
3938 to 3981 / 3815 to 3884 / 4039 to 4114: 0.21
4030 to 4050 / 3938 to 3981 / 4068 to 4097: -0.10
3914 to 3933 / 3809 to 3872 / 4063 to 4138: 0.17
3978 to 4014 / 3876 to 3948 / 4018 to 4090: -0.10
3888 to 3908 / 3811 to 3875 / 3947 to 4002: 0.01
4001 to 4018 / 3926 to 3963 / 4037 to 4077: -0.15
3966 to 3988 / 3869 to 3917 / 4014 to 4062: 0.25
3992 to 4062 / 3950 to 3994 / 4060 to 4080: -0.11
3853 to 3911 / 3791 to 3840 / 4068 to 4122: -0.05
